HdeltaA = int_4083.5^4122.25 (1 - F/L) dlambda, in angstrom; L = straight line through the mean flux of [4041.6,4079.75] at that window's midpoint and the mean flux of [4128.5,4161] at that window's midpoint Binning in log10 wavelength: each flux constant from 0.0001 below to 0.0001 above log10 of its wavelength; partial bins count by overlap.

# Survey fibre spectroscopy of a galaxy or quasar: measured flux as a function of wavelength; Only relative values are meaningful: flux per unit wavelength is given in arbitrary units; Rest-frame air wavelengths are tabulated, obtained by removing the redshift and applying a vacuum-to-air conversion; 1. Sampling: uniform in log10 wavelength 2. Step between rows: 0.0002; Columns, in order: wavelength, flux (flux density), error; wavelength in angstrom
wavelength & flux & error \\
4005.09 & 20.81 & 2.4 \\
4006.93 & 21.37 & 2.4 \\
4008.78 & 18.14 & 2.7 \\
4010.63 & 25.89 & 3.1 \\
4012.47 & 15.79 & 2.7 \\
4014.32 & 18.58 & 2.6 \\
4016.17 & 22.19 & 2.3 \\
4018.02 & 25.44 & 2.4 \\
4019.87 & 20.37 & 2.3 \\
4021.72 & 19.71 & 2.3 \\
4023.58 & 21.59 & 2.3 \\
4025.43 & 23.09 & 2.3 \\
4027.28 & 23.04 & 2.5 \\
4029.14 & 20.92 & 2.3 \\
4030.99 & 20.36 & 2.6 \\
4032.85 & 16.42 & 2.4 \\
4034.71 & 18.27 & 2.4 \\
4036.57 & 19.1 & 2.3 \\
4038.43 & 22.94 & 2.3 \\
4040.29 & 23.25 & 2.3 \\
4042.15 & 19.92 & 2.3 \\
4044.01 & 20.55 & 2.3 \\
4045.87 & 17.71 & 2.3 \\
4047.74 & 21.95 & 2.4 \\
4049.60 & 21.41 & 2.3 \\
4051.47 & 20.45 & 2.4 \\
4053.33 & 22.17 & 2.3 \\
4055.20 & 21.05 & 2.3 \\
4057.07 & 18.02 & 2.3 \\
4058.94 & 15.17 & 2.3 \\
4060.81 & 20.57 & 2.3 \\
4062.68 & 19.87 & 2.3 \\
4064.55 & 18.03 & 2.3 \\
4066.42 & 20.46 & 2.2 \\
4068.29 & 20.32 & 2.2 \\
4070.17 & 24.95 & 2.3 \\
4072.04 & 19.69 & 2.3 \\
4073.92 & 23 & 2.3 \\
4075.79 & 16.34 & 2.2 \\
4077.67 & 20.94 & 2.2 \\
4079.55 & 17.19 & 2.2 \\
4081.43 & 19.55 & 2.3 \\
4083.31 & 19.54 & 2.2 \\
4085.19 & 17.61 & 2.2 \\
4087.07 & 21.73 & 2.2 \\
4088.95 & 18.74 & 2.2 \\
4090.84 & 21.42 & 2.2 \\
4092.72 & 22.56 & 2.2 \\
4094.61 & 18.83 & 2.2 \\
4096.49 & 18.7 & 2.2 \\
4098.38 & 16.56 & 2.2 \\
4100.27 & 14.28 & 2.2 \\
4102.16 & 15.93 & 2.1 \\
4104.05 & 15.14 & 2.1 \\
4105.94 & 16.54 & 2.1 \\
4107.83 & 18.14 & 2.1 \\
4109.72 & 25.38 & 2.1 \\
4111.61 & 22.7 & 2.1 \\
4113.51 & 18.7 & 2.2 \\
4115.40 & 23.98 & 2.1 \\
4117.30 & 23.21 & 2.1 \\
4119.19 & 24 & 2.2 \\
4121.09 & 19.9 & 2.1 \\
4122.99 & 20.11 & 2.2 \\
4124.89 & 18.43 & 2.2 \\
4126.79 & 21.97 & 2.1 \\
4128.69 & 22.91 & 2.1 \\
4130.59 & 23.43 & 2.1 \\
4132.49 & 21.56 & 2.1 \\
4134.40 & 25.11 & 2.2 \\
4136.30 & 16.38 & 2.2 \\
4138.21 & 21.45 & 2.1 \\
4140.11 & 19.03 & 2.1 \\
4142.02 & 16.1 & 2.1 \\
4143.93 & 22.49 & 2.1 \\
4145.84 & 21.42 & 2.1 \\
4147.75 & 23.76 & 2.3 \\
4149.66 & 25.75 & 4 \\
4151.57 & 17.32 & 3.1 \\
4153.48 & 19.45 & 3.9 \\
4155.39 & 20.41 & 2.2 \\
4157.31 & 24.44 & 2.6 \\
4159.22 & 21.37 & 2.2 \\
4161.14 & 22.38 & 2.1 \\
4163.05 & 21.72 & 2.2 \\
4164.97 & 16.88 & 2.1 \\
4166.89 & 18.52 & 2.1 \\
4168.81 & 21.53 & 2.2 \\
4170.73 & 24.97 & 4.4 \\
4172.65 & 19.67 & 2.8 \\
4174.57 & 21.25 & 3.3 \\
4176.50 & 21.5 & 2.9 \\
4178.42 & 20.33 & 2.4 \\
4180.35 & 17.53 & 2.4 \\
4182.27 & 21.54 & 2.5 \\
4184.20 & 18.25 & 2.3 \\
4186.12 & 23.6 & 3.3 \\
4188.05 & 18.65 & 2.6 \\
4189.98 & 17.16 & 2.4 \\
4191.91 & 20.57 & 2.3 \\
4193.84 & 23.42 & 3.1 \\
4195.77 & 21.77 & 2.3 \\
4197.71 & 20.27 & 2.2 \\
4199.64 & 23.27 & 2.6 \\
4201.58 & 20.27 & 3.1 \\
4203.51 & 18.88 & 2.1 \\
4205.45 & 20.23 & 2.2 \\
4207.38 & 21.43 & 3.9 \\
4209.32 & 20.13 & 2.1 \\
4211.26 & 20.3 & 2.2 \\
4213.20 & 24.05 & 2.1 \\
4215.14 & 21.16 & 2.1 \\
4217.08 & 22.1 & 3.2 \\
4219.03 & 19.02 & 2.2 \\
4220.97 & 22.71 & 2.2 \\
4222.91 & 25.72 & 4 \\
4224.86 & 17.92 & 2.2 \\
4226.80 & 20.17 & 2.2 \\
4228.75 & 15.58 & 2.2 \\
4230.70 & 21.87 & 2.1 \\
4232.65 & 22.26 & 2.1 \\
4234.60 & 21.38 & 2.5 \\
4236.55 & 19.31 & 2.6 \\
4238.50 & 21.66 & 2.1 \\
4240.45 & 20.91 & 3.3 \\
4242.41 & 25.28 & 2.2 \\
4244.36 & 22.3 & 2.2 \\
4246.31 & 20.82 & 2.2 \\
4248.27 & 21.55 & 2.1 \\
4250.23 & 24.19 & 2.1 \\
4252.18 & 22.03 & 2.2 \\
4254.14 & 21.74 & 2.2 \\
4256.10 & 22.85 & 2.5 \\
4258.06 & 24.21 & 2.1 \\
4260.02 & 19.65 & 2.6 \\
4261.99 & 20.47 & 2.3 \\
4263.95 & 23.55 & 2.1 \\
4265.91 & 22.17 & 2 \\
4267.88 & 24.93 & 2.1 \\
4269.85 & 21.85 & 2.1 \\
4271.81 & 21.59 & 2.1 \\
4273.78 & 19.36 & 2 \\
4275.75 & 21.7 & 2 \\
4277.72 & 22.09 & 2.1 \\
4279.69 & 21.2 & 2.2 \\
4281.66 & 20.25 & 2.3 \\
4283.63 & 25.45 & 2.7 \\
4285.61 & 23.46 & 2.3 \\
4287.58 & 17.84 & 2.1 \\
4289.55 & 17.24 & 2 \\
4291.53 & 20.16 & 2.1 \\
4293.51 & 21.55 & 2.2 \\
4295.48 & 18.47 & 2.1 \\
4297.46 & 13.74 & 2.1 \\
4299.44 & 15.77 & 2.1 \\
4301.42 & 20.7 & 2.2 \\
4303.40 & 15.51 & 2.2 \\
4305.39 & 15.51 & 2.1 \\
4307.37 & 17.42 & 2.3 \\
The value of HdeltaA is 1.8 angstrom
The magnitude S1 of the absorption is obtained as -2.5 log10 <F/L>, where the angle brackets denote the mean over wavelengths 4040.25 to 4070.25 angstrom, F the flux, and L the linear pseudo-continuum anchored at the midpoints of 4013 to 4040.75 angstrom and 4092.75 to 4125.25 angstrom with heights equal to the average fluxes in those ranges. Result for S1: 0.02 mag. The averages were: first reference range 20.9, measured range 20.1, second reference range 19.6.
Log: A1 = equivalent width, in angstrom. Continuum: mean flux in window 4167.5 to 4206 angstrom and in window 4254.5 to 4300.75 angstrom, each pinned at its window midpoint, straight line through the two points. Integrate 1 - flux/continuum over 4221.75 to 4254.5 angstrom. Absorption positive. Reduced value -1.0 angstrom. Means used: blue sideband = 20.7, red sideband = 20.9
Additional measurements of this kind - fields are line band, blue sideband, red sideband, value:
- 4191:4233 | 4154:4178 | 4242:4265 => 1.4 angstrom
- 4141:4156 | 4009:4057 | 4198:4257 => 0.2 angstrom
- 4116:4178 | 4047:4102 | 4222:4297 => -2.7 angstrom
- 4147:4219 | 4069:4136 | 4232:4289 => 0.5 angstrom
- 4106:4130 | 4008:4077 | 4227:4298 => -0.8 angstrom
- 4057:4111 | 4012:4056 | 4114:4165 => 4.7 angstrom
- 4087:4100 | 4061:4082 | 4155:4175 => 0.6 angstrom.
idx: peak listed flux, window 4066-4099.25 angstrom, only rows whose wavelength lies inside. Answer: 24.95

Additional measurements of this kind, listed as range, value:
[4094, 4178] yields 25.75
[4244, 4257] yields 24.19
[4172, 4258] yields 25.72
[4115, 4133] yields 24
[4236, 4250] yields 25.28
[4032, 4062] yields 23.25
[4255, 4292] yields 25.45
